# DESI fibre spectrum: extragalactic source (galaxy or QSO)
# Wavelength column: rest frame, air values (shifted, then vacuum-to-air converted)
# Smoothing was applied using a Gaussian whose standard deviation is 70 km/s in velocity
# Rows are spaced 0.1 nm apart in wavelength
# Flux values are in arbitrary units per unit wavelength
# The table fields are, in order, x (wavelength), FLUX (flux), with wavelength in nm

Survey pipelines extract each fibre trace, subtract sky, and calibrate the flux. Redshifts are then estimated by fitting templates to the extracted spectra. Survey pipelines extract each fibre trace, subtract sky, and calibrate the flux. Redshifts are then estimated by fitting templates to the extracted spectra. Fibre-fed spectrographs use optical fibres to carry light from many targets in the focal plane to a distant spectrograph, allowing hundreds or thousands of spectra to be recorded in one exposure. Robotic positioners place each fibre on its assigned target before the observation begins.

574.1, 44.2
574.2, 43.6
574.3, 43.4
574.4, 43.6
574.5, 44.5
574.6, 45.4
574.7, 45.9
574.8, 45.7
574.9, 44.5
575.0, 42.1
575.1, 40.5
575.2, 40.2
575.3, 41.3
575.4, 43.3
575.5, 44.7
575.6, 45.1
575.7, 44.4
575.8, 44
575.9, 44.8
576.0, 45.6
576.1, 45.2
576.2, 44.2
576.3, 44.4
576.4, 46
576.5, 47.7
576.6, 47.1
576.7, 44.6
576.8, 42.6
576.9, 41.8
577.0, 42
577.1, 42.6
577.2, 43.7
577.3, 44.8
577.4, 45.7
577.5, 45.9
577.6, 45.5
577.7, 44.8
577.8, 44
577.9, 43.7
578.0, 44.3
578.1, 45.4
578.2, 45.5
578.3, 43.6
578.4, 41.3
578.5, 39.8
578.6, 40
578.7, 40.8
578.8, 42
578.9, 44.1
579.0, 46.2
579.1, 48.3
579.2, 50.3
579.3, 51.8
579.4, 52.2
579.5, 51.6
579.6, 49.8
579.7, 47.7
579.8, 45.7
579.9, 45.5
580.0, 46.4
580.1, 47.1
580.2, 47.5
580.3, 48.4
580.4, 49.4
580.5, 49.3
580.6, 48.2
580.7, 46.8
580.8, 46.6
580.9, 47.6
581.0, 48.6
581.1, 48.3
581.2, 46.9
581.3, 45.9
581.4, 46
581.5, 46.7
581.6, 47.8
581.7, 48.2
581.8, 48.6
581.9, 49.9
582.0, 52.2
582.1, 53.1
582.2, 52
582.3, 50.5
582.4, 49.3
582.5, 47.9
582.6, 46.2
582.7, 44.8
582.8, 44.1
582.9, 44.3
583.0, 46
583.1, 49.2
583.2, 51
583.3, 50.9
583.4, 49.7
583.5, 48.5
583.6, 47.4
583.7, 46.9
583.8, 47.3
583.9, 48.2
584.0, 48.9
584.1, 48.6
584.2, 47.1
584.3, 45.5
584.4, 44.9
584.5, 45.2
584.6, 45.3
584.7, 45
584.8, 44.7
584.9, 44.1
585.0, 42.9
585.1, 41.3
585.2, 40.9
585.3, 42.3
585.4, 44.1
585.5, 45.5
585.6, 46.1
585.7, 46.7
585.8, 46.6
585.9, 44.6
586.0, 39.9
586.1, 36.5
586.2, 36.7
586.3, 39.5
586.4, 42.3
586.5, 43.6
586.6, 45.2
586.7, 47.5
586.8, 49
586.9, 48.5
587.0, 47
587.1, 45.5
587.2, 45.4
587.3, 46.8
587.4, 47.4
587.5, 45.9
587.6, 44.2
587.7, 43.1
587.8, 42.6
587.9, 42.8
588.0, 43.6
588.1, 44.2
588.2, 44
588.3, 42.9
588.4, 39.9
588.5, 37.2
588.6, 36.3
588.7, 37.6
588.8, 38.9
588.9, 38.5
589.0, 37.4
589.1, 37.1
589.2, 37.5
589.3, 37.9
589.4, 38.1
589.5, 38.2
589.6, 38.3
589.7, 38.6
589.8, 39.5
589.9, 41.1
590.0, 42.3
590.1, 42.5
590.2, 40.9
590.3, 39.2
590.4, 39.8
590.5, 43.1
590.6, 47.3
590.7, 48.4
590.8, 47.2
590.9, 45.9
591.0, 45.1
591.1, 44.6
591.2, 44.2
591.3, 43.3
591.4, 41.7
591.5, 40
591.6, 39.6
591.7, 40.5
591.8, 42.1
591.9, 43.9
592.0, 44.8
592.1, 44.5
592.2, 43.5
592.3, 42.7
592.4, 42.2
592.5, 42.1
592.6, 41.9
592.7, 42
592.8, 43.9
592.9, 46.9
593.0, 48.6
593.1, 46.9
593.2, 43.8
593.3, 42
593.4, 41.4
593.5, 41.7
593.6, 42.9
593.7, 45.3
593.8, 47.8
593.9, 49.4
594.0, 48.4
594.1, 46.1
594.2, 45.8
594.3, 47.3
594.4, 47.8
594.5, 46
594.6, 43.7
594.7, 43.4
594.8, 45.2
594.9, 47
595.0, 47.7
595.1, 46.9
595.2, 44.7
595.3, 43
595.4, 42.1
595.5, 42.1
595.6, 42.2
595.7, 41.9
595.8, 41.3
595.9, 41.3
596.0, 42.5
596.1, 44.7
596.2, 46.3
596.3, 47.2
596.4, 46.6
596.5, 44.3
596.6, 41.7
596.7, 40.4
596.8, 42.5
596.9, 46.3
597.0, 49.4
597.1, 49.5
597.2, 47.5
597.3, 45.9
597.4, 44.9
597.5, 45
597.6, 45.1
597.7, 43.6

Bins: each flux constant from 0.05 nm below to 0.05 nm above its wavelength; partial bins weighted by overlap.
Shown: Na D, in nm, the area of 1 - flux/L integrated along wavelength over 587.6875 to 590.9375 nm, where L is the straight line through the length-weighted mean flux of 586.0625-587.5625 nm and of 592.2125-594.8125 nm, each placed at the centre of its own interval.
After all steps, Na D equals 0.27 nm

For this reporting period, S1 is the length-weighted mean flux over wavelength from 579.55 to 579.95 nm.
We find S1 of 47.2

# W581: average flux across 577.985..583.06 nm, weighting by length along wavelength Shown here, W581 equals 47.1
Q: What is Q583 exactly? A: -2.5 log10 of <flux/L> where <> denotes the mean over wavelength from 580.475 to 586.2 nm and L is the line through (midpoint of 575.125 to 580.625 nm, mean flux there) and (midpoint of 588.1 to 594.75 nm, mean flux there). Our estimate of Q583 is -0.06 mag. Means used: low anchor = 45.3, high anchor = 42.6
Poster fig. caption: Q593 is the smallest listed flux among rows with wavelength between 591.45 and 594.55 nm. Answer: 39.6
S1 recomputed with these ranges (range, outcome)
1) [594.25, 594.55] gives 47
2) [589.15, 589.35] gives 37.7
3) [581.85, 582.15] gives 51.7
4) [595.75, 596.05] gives 41.7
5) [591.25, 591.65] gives 41.1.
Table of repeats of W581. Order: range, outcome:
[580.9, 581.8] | 47.4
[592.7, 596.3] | 44.8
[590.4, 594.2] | 44.2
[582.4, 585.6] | 46.1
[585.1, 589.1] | 42.9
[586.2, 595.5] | 43.3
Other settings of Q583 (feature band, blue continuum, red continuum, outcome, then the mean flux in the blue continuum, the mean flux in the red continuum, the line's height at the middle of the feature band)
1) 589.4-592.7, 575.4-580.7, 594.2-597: 0.06 mag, 45.5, 44.4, 44.7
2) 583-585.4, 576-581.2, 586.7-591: -0.06 mag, 45.8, 42.3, 43.9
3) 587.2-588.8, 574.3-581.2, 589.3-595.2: 0.04 mag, 45.3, 43.7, 44.2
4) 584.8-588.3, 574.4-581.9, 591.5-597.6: 0.02 mag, 45.5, 44.5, 45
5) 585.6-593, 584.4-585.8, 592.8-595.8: 0.05 mag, 44.3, 45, 44.6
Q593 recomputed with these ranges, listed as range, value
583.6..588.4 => 36.5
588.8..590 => 37.1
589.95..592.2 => 39.2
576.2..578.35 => 41.8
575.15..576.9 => 40.2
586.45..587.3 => 43.6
